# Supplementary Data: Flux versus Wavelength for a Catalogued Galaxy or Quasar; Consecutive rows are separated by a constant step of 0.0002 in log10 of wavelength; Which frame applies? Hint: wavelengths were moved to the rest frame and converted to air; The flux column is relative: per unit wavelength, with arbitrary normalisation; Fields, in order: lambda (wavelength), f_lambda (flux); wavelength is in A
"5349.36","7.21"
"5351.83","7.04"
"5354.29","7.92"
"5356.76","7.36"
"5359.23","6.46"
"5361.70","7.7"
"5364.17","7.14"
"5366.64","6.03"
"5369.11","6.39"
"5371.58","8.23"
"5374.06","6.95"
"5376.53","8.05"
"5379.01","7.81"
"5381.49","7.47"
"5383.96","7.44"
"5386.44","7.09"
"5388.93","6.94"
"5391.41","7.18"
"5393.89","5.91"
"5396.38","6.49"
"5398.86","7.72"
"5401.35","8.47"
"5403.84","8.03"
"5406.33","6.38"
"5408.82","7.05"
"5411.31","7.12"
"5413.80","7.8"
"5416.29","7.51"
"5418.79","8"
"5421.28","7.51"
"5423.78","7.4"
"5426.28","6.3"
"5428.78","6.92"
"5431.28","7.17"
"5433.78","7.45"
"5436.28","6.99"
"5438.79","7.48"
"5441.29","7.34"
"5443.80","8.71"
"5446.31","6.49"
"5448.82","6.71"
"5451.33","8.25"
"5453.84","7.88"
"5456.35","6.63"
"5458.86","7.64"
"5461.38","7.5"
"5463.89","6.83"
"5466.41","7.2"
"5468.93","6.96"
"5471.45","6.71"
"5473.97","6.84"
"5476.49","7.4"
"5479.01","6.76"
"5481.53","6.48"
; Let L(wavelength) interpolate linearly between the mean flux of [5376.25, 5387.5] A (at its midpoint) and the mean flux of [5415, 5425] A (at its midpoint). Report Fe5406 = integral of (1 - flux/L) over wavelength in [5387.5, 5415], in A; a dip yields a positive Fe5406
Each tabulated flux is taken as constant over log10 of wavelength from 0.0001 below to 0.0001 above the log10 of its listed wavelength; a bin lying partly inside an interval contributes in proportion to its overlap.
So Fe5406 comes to 1.4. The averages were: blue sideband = 7.54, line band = 7.19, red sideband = 7.61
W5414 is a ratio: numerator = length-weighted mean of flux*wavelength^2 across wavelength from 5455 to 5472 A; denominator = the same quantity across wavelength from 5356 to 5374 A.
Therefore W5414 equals 1.05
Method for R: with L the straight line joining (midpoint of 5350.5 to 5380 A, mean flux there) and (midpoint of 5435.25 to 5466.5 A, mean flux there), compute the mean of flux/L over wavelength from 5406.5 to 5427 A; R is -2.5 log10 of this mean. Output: 0.00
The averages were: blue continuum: 7.25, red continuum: 7.36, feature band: 7.31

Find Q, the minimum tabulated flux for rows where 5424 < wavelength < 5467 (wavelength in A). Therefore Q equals 6.3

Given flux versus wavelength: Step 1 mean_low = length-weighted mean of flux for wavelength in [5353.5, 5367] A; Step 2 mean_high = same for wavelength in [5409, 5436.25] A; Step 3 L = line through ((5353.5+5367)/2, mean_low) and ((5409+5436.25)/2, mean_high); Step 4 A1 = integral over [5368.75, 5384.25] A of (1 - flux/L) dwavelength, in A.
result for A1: -0.8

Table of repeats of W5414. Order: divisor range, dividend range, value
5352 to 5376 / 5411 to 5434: 1.05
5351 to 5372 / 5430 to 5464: 1.07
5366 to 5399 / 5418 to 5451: 1.04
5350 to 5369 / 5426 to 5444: 1.06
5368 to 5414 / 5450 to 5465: 1.05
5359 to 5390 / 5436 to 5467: 1.05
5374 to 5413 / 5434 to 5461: 1.04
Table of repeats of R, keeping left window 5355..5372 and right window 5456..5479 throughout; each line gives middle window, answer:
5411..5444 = -0.05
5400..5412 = -0.06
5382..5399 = 0.01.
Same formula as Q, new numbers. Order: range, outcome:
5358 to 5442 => 5.91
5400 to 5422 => 6.38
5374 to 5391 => 6.94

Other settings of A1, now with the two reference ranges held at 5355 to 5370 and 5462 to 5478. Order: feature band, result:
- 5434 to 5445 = -1.0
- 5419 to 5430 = -0.3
